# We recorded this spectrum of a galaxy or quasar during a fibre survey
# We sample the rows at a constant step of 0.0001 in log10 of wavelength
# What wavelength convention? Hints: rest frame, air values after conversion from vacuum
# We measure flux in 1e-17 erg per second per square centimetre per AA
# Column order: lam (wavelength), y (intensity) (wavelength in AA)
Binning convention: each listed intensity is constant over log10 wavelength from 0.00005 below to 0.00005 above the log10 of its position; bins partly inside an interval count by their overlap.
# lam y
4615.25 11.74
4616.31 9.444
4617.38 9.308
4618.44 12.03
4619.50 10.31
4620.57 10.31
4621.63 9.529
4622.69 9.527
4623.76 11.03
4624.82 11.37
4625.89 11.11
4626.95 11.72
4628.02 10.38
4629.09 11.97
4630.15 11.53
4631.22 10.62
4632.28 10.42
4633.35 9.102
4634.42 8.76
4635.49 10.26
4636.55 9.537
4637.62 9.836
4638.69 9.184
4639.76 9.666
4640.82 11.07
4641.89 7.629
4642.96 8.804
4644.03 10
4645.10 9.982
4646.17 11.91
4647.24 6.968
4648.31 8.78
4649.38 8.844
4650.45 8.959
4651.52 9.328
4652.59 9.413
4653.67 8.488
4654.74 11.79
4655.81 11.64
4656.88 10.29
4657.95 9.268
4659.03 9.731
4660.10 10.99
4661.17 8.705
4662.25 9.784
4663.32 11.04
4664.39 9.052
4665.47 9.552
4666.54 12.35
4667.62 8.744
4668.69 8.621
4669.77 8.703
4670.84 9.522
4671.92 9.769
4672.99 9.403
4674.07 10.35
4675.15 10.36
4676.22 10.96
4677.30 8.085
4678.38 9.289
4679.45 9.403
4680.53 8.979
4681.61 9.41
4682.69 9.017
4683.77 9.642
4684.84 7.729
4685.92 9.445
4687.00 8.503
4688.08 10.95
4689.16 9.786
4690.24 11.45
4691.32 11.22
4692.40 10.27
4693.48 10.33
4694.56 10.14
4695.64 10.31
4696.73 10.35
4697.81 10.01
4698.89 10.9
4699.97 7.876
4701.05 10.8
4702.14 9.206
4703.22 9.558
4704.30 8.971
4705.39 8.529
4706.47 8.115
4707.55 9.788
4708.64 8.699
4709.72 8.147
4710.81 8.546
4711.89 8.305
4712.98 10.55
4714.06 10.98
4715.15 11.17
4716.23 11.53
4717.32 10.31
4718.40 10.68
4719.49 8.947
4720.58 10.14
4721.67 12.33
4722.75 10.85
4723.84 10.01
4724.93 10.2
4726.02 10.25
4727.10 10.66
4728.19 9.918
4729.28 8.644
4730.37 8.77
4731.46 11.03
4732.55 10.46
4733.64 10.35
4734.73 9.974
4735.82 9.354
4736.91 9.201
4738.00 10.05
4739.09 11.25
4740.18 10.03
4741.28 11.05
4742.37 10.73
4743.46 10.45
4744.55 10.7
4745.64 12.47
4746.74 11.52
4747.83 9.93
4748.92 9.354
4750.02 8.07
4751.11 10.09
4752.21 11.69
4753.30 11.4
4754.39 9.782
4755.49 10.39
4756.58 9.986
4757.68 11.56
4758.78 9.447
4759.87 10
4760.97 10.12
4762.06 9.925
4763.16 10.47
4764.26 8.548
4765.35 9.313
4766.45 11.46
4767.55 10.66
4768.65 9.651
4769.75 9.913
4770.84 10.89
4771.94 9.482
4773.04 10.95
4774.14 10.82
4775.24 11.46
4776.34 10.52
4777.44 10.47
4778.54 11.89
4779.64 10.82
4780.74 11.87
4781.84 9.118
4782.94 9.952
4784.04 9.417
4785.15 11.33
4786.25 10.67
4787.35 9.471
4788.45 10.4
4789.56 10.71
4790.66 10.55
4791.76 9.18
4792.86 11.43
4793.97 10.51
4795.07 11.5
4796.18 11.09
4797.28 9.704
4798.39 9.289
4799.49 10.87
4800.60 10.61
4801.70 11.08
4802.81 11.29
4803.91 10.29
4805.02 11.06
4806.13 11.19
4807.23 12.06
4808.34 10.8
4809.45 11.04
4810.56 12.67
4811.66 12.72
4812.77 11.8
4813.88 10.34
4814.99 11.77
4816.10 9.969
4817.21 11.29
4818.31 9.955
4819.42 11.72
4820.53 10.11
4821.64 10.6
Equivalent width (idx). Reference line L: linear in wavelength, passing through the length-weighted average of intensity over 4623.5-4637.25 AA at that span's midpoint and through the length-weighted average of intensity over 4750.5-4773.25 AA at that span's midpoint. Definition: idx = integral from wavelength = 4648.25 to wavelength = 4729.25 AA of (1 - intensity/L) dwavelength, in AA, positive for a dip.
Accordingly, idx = 5.0 AA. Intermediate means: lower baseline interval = 10.6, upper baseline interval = 10.3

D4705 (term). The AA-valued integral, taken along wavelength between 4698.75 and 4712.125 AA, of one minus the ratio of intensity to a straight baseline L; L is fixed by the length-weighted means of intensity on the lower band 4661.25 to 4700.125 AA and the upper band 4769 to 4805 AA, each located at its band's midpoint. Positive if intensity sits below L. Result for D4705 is 1.3 AA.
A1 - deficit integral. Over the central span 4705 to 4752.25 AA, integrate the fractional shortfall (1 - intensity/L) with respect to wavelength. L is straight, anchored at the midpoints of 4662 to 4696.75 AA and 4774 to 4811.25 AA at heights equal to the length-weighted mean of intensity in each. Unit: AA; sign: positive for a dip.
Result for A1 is 0.6 AA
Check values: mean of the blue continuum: 9.76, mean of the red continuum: 10.7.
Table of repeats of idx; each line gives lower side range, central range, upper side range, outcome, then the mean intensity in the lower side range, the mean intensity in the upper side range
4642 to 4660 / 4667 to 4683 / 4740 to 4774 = 0.6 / 9.62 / 10.3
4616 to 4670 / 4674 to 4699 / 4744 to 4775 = 0.6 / 9.96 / 10.3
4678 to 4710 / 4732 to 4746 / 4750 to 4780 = -0.5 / 9.57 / 10.4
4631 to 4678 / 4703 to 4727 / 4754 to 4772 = 0.1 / 9.68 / 10.1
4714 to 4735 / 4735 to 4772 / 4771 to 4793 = 0.6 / 10.3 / 10.5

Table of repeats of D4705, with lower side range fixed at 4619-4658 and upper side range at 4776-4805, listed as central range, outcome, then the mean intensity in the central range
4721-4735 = 0.07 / 10.3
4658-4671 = 0.47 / 9.72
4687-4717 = 1.10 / 9.85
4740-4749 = -0.35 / 10.8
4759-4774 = 0.50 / 10.1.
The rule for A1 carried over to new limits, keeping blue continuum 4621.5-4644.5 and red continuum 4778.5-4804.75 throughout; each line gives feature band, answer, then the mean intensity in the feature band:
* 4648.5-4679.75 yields 1.5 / 9.73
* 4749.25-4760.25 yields 0.2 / 10.2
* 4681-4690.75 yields 0.7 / 9.54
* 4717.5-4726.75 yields -0.1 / 10.4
